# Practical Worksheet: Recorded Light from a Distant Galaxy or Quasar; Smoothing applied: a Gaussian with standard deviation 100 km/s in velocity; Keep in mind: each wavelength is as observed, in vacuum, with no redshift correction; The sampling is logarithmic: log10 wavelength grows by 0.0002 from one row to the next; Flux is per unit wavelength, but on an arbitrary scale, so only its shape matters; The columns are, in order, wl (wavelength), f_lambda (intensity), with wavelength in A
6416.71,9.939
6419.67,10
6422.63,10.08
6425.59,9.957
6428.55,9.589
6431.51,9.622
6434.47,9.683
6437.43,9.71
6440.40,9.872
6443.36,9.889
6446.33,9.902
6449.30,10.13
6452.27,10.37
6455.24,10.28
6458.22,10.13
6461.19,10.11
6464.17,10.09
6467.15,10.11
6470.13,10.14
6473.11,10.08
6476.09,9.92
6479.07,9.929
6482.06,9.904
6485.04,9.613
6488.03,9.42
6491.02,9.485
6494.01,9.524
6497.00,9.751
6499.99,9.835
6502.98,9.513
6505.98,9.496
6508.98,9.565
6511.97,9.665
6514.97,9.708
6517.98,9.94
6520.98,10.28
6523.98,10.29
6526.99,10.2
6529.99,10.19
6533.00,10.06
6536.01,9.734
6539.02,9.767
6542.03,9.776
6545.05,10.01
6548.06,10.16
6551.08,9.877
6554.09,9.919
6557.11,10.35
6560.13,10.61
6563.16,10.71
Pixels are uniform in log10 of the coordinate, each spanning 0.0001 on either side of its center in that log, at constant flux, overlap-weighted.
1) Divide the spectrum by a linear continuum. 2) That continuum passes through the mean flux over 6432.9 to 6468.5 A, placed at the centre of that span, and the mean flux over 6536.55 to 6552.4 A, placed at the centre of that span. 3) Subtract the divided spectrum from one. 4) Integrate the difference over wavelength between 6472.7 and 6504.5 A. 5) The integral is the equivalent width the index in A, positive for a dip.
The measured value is 0.84 A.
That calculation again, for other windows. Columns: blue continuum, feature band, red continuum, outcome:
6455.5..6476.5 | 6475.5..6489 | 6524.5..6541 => 0.4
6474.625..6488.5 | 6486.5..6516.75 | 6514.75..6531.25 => 1.1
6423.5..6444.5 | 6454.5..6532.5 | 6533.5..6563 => 0.2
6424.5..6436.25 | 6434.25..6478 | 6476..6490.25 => -1.4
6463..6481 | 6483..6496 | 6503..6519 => 0.4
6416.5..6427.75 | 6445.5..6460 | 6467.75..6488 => -0.4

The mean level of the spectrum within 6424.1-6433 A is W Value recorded 9.72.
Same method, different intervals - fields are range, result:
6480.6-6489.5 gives 9.65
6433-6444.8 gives 9.79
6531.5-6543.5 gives 9.84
